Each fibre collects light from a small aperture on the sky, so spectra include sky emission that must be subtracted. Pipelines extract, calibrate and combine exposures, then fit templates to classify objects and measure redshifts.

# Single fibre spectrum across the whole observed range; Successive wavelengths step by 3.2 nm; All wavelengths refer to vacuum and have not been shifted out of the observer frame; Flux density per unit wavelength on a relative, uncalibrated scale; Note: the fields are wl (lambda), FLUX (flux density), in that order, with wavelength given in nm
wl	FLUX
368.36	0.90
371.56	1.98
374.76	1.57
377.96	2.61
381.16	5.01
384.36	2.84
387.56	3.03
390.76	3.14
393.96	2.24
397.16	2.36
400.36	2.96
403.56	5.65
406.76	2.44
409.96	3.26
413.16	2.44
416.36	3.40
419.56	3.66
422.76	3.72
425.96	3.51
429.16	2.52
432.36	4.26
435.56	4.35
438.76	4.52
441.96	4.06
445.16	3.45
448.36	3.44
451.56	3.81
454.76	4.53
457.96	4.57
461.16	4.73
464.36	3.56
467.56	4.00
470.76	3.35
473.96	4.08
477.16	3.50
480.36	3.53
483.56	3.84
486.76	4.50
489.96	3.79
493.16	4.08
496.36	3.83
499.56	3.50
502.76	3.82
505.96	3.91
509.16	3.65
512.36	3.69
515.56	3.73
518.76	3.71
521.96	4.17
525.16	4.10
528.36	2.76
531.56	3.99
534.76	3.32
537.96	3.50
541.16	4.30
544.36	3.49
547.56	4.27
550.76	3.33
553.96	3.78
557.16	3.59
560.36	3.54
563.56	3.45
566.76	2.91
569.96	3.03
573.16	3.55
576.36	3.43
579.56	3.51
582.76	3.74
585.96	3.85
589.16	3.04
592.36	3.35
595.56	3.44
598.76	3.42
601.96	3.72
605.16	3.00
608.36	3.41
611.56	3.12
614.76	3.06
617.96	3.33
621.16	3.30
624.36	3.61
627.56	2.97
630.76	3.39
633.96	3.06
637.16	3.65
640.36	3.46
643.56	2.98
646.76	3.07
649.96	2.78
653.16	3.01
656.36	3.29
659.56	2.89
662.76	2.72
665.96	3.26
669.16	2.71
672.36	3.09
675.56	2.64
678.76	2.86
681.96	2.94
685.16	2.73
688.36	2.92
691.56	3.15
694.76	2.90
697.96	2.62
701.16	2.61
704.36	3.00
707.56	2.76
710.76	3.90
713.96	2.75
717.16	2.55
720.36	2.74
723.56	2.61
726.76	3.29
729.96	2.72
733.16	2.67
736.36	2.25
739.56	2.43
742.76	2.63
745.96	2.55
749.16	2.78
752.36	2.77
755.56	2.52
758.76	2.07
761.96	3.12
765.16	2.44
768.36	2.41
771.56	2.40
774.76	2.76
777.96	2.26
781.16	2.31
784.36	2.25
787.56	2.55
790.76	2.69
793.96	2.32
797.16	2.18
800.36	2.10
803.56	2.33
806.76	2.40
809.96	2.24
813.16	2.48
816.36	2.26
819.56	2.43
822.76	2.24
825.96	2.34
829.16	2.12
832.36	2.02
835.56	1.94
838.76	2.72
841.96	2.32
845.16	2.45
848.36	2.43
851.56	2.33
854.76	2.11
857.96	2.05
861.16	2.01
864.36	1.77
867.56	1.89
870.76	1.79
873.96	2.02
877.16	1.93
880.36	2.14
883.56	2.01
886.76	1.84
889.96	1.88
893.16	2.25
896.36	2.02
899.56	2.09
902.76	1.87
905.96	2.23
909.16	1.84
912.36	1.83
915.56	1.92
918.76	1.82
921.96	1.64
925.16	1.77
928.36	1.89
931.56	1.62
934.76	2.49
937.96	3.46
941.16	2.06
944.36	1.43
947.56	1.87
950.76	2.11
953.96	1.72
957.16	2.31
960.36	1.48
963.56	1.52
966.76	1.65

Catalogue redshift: 0.08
